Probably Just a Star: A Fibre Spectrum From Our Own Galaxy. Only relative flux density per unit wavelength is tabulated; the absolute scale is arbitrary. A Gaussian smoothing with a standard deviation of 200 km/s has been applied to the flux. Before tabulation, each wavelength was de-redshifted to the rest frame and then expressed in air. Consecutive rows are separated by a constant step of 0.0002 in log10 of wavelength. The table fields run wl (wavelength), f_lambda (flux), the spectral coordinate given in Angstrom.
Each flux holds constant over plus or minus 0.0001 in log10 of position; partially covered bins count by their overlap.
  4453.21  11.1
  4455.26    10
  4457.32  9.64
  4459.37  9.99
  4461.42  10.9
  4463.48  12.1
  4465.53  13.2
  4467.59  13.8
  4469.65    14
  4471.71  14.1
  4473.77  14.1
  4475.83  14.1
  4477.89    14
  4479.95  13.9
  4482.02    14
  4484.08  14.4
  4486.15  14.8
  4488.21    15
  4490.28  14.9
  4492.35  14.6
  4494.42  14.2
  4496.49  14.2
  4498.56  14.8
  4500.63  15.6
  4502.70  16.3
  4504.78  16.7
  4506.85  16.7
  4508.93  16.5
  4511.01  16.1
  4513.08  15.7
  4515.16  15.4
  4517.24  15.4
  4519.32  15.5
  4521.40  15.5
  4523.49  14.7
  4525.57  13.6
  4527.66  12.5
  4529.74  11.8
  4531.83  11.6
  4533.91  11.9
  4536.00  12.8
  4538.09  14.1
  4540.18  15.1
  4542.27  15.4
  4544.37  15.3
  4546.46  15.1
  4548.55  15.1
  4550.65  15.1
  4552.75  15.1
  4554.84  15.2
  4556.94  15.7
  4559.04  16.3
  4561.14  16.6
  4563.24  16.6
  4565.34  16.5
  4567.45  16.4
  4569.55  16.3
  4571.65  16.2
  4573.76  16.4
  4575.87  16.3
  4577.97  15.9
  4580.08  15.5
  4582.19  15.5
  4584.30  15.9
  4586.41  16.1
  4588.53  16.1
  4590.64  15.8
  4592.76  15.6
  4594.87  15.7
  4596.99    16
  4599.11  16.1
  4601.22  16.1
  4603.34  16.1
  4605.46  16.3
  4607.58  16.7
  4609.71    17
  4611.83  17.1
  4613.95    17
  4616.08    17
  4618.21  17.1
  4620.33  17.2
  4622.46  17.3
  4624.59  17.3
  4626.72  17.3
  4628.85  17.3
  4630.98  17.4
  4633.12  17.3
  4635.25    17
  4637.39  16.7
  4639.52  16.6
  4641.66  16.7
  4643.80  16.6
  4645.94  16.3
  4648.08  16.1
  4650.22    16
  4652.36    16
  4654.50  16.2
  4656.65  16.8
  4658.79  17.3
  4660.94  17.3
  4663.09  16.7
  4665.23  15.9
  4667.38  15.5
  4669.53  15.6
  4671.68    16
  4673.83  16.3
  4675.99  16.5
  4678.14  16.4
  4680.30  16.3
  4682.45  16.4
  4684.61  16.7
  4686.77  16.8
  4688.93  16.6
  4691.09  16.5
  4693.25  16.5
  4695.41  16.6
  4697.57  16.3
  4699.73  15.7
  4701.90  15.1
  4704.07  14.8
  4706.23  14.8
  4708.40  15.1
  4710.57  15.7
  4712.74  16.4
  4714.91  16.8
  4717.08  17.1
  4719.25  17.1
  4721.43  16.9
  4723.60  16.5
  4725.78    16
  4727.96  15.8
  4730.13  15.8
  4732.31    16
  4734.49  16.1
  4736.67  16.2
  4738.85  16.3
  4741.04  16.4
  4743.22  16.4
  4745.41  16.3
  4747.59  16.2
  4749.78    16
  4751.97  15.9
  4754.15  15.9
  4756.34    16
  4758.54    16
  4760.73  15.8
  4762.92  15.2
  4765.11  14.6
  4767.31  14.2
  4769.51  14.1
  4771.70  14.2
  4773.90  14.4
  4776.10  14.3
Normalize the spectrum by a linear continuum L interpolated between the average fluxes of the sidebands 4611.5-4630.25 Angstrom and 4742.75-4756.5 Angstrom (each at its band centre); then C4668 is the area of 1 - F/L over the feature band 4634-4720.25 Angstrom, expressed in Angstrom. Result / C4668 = 2.1 Angstrom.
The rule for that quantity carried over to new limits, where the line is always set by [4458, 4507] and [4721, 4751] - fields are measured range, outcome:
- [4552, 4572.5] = -1.9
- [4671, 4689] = -0.8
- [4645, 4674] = -1.3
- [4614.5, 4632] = -2.3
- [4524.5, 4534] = 1.4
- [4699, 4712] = 0.6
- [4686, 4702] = -0.5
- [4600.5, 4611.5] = -1.0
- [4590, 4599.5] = -0.5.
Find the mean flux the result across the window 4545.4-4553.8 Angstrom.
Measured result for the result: 15.1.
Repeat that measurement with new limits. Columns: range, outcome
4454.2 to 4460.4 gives 9.89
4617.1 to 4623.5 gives 17.2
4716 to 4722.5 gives 17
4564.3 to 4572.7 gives 16.4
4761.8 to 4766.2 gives 14.9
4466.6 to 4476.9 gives 14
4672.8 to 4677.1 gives 16.4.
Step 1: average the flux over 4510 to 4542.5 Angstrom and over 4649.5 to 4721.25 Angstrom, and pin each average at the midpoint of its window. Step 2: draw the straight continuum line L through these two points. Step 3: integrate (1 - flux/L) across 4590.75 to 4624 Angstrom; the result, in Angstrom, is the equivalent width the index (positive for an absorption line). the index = -2.9 Angstrom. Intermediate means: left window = 14.2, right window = 16.2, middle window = 16.5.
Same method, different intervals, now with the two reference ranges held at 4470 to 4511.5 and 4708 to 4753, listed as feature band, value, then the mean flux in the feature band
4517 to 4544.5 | 2.3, 13.9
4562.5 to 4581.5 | -1.0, 16.2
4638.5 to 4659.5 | -0.9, 16.4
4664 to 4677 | 0.0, 16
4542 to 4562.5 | -0.3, 15.5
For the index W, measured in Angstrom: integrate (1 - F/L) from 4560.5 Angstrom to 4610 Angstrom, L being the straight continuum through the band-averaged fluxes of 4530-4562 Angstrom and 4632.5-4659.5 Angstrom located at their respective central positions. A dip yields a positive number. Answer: -2.5 Angstrom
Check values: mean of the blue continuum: 14.6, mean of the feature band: 16.1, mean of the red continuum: 16.6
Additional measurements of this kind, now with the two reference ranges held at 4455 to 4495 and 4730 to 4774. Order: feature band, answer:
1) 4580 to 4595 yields -1.6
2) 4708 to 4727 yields -1.3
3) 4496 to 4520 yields -3.8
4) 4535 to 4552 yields -1.0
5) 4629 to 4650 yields -2.9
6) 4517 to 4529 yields -0.6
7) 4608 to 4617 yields -1.6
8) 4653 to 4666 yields -1.6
